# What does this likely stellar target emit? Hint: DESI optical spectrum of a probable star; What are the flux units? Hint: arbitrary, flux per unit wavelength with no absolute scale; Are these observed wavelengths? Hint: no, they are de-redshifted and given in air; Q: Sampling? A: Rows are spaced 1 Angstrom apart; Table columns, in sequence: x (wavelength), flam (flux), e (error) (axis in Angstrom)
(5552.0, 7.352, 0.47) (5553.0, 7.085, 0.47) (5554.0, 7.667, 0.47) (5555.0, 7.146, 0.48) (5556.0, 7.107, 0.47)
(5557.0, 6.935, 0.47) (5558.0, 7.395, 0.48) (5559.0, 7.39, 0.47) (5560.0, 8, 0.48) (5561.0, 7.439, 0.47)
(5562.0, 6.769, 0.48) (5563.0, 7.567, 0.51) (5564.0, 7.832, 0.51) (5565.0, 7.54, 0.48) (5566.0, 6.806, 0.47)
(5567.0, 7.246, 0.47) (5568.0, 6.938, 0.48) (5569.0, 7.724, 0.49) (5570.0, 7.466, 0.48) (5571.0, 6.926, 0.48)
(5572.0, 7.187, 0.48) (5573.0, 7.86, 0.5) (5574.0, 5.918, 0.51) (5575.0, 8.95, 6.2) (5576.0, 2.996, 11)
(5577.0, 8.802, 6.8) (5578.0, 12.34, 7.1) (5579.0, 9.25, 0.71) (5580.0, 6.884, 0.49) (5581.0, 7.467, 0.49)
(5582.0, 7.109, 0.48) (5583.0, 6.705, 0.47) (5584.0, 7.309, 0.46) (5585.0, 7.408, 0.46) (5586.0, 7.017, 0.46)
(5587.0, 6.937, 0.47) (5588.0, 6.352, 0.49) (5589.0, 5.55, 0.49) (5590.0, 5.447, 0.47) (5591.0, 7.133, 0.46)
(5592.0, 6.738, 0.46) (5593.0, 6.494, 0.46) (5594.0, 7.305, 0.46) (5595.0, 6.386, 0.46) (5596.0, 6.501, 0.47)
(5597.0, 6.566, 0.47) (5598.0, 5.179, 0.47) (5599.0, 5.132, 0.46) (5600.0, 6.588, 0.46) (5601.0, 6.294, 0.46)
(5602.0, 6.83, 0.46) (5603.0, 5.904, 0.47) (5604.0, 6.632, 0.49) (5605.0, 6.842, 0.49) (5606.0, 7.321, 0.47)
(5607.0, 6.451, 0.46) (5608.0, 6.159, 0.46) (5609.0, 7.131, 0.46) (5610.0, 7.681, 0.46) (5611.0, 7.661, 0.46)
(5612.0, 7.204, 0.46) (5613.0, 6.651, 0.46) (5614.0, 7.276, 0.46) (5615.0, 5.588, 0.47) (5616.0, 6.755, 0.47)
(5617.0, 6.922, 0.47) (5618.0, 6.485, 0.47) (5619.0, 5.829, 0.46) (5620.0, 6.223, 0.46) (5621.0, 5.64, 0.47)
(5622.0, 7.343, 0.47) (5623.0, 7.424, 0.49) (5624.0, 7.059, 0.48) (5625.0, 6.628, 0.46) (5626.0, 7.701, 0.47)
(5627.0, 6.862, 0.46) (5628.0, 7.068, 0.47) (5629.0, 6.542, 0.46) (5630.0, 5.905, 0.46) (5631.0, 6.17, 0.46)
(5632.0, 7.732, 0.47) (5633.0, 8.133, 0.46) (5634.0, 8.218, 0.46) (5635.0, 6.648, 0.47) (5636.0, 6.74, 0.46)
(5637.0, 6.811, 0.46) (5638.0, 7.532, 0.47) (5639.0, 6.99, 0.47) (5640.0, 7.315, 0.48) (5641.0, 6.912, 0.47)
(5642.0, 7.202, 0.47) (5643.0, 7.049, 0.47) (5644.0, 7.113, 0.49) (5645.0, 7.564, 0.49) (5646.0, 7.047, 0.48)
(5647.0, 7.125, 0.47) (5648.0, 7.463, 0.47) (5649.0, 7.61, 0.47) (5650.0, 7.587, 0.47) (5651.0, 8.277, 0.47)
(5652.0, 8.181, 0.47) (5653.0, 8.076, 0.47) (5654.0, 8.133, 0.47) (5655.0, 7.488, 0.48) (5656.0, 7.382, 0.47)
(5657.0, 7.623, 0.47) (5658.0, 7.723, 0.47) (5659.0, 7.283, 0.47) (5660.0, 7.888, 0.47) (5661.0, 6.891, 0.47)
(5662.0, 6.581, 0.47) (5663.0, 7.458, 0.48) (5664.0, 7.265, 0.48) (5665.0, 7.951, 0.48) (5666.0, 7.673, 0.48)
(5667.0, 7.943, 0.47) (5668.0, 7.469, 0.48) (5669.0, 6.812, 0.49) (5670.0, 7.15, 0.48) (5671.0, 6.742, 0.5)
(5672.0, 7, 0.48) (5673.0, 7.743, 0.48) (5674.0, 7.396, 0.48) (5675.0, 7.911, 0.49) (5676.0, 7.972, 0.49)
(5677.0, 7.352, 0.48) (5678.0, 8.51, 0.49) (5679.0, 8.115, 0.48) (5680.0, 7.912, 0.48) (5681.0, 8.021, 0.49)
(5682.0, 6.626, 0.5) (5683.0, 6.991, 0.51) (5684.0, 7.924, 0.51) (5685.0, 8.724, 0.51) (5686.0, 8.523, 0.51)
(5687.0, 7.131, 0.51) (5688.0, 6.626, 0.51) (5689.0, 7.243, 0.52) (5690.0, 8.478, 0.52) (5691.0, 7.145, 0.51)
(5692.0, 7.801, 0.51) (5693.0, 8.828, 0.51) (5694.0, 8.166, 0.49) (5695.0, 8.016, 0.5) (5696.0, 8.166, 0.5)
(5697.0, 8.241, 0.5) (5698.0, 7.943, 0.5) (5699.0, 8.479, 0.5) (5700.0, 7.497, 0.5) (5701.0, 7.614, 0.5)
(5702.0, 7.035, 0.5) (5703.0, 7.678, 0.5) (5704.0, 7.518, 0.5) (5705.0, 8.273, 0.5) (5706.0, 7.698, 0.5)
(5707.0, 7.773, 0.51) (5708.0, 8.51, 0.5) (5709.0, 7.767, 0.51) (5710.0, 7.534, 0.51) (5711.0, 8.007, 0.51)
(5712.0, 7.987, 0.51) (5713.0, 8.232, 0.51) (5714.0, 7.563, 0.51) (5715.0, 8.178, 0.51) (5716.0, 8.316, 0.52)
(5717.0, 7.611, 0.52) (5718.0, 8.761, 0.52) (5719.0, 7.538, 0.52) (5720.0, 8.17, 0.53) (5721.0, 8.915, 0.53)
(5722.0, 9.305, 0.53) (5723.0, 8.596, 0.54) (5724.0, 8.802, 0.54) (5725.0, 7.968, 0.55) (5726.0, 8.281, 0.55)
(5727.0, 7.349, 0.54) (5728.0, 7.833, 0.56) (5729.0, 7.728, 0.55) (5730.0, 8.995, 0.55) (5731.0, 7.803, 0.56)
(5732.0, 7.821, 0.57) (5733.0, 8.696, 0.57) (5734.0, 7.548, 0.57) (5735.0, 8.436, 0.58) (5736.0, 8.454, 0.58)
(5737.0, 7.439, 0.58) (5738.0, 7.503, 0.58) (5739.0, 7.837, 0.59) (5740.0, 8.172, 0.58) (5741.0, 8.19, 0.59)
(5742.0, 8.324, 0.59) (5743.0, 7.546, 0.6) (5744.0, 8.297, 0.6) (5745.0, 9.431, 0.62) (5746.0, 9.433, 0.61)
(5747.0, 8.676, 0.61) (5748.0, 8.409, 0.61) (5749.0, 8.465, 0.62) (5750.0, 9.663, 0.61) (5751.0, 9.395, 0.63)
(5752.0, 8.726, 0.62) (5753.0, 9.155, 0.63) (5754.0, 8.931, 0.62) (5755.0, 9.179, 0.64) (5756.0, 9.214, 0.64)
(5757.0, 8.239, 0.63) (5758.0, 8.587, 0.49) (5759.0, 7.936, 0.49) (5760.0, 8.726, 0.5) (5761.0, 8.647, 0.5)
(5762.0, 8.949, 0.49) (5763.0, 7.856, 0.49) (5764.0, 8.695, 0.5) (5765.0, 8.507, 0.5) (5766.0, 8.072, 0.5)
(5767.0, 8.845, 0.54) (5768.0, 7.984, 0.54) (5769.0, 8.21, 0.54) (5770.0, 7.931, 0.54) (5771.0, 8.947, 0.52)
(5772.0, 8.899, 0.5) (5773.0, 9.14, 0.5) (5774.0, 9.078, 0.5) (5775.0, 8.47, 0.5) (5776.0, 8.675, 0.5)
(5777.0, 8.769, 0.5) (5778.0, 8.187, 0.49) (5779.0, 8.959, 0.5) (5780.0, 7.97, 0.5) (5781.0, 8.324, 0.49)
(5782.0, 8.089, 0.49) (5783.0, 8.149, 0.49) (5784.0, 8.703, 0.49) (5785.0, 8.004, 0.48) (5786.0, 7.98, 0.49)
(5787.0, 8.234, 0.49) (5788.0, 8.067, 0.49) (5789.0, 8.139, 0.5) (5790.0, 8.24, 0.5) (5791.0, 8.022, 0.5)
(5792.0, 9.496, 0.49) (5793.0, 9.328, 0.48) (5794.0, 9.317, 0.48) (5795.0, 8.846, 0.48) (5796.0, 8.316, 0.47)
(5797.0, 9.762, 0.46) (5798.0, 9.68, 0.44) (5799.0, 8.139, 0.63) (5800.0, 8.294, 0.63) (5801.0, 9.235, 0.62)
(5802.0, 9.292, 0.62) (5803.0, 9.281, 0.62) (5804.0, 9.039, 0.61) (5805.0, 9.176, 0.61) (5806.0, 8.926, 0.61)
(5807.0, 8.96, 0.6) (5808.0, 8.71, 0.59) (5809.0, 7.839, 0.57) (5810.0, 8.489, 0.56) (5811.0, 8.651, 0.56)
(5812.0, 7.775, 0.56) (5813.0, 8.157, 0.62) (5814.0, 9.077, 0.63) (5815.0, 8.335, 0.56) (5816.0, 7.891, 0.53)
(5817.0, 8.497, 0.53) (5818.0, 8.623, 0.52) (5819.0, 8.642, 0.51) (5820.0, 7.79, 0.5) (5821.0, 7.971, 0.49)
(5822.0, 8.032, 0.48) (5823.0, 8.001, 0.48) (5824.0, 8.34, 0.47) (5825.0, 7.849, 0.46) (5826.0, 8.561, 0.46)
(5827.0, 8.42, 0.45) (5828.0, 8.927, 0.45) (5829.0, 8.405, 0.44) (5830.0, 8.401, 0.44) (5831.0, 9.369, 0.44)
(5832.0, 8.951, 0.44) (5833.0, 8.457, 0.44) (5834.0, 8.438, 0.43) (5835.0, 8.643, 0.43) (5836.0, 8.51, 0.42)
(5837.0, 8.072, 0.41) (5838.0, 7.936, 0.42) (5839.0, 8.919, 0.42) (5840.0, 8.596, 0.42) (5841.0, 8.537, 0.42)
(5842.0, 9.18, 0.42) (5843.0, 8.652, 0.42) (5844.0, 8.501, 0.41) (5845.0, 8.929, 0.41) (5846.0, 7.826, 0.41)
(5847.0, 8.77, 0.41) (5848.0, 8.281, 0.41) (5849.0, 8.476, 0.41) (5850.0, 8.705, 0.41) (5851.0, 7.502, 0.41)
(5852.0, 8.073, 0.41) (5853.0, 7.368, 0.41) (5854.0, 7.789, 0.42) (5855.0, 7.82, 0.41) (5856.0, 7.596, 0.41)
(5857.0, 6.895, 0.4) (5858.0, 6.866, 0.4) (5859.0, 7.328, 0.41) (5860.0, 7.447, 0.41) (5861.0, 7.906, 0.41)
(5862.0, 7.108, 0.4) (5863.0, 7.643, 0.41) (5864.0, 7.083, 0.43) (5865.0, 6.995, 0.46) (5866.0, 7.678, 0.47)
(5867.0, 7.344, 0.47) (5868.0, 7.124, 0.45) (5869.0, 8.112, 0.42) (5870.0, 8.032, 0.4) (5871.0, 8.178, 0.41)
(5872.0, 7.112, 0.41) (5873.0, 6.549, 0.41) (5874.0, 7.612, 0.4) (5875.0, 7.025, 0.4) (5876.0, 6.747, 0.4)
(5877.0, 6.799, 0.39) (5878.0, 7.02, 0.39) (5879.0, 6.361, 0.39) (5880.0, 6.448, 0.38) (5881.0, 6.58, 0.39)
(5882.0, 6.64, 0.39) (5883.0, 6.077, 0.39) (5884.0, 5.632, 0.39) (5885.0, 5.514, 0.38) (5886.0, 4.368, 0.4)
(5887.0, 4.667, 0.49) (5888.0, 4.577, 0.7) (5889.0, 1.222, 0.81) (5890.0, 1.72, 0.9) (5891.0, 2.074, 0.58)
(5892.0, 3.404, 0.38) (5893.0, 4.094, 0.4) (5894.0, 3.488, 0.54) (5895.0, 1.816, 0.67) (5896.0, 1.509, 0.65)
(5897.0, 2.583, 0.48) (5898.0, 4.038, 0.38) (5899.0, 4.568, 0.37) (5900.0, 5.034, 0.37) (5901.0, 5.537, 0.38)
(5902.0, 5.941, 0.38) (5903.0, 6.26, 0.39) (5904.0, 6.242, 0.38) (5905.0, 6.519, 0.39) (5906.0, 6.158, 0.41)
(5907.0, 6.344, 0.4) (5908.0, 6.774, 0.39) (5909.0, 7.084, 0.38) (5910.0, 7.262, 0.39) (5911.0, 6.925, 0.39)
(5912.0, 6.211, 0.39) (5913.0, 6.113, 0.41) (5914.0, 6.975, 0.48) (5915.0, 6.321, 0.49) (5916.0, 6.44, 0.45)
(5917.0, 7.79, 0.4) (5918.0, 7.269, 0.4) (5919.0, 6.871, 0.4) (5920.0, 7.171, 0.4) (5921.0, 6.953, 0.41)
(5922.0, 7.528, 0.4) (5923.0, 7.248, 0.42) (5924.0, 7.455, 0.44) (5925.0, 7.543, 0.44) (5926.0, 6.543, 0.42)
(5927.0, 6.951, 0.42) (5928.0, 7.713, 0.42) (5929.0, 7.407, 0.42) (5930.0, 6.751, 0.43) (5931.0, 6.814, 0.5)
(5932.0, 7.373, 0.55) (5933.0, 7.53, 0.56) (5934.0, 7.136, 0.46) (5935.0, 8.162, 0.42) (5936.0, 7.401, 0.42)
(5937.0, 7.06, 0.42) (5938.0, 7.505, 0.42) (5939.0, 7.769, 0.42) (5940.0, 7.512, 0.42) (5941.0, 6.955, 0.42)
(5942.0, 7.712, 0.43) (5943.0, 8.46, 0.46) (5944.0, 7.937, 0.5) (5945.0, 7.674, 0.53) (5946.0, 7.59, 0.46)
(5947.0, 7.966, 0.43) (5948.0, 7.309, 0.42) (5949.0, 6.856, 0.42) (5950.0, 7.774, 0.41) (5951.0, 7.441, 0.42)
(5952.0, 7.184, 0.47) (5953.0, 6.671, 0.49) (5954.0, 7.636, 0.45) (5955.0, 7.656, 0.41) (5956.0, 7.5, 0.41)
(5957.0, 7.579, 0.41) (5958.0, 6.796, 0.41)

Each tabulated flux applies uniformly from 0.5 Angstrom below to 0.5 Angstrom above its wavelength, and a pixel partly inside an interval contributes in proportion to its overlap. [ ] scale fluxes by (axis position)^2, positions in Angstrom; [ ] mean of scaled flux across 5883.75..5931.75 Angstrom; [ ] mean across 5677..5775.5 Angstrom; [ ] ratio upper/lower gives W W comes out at 0.7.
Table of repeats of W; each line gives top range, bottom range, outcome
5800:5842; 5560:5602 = 1.32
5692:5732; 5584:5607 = 1.29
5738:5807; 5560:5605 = 1.32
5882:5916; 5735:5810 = 0.61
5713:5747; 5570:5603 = 1.25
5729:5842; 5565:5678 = 1.27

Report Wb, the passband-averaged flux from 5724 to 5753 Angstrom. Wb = 8.32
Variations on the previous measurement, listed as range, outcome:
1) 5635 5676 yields 7.4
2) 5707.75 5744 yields 8.1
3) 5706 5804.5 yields 8.45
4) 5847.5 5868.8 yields 7.58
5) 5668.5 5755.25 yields 8.05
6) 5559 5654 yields 7.04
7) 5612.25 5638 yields 6.83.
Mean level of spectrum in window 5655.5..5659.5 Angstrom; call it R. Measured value 7.5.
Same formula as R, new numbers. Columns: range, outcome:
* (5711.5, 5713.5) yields 8.11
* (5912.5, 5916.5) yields 6.46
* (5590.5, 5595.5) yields 6.81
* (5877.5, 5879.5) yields 6.69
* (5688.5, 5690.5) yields 7.86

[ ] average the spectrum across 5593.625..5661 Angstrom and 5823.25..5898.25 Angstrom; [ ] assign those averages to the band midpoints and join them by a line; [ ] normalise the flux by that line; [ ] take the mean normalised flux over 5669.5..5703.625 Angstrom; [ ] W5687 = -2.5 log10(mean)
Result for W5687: -0.11 mag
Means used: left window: 6.99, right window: 6.95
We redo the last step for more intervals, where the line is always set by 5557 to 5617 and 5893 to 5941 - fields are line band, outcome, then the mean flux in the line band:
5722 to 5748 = -0.22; 8.23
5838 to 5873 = -0.21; 7.87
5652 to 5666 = -0.10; 7.55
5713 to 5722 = -0.21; 8.2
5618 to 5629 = 0.03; 6.75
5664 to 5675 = -0.09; 7.41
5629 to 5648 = -0.03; 7.12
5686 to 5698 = -0.15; 7.84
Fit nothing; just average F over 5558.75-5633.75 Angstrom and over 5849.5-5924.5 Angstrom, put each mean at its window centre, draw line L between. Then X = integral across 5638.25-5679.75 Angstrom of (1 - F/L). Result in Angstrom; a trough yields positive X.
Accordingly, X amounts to -4.20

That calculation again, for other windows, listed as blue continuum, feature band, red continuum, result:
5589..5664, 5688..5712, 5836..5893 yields -3.1 Angstrom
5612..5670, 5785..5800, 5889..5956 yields -4.2 Angstrom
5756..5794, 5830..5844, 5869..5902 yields -4.3 Angstrom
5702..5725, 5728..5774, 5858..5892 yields -4.9 Angstrom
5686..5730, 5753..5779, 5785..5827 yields -0.9 Angstrom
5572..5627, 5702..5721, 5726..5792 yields 0.0 Angstrom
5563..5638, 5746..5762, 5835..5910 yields -5.0 Angstrom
